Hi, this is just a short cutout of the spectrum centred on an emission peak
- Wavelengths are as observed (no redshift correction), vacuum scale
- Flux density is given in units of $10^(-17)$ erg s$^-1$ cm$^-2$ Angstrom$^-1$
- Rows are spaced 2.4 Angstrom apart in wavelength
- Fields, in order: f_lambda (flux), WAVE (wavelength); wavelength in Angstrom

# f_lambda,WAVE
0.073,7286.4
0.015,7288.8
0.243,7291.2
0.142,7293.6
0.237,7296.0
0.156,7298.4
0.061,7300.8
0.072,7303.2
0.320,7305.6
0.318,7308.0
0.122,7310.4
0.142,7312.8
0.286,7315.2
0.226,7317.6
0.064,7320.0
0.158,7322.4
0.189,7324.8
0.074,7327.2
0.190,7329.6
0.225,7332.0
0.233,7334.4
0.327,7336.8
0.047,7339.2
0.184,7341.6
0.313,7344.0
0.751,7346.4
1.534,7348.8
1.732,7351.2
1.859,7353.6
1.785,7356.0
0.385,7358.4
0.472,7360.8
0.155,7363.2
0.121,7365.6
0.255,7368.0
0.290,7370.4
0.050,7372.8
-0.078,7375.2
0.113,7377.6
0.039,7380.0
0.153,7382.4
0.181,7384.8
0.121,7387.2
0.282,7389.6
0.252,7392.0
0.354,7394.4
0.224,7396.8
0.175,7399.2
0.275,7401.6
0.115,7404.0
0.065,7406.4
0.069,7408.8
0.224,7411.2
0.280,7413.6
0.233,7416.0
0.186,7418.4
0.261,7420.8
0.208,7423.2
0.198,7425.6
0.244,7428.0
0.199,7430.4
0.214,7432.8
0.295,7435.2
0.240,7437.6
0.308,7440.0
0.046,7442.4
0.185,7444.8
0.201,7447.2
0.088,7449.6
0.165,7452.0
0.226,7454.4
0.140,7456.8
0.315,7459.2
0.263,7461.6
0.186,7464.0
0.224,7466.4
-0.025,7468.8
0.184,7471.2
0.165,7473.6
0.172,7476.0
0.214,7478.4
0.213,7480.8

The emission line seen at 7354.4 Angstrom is [O II] 3727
